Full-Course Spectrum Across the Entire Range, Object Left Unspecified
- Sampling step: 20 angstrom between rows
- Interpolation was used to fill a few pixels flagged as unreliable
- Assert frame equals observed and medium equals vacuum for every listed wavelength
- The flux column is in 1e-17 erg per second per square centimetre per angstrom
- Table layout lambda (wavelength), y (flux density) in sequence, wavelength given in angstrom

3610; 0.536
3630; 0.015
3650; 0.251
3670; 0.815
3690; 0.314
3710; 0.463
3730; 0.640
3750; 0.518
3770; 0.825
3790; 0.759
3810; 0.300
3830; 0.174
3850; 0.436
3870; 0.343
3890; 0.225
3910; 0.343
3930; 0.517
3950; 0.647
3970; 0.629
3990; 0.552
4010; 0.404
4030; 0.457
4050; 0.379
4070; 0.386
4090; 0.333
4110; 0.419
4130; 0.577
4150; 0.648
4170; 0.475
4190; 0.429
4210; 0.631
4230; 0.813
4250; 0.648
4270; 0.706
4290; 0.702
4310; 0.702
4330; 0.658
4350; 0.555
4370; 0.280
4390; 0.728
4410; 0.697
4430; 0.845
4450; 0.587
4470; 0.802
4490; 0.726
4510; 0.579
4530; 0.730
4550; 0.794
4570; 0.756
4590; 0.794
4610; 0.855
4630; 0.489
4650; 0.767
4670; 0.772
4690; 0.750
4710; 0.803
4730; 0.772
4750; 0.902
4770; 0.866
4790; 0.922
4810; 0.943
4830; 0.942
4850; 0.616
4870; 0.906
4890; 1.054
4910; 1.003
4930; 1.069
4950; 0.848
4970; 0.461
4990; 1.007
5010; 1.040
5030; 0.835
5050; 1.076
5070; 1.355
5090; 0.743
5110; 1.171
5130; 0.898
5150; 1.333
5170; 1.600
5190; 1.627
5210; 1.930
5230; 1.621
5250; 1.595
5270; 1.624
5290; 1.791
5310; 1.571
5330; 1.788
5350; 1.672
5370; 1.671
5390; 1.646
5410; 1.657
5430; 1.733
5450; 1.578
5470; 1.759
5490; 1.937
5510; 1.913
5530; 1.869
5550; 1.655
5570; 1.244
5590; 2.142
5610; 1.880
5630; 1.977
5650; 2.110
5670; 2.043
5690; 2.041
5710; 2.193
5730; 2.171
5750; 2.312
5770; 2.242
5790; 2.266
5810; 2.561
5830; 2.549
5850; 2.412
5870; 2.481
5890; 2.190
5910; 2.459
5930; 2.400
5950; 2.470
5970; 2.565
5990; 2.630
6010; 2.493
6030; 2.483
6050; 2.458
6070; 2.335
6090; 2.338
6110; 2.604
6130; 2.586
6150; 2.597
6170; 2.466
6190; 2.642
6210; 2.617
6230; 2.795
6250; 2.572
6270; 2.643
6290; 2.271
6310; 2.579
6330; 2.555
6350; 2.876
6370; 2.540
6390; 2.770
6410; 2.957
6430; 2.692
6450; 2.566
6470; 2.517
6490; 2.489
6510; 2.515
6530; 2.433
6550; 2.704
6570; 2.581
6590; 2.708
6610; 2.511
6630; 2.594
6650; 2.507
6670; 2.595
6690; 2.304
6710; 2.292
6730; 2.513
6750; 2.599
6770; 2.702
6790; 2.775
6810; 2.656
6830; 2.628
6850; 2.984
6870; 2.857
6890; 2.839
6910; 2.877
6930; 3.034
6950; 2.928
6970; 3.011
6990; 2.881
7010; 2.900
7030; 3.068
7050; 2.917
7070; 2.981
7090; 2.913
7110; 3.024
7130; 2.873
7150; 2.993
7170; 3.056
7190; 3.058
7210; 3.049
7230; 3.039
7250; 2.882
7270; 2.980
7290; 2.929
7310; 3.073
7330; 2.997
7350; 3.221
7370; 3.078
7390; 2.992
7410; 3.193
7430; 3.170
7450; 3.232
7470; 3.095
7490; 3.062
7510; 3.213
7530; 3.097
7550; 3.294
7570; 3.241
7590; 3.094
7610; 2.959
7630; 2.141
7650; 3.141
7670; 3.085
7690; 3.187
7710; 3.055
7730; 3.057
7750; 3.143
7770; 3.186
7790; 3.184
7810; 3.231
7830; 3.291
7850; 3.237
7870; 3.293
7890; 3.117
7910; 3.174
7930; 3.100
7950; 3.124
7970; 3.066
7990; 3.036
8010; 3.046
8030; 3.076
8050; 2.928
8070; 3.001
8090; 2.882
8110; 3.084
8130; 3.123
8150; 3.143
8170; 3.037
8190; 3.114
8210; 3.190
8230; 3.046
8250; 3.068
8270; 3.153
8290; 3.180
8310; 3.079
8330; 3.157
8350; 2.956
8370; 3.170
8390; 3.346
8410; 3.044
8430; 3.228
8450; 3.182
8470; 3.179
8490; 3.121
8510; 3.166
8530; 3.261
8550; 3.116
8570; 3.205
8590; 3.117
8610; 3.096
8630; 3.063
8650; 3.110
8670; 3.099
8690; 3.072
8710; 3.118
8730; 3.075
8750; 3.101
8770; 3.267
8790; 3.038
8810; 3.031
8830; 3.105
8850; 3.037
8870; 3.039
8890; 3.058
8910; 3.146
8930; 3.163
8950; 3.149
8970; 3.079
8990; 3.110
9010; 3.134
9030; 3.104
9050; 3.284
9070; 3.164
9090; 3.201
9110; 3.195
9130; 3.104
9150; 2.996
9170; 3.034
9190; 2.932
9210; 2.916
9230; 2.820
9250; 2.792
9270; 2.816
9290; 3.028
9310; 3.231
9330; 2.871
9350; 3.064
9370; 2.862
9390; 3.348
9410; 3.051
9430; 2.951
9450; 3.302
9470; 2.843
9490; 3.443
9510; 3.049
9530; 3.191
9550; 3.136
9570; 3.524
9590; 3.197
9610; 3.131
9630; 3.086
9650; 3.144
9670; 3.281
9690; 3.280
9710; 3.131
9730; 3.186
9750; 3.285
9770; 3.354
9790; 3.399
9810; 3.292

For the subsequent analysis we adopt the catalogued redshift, 0.294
